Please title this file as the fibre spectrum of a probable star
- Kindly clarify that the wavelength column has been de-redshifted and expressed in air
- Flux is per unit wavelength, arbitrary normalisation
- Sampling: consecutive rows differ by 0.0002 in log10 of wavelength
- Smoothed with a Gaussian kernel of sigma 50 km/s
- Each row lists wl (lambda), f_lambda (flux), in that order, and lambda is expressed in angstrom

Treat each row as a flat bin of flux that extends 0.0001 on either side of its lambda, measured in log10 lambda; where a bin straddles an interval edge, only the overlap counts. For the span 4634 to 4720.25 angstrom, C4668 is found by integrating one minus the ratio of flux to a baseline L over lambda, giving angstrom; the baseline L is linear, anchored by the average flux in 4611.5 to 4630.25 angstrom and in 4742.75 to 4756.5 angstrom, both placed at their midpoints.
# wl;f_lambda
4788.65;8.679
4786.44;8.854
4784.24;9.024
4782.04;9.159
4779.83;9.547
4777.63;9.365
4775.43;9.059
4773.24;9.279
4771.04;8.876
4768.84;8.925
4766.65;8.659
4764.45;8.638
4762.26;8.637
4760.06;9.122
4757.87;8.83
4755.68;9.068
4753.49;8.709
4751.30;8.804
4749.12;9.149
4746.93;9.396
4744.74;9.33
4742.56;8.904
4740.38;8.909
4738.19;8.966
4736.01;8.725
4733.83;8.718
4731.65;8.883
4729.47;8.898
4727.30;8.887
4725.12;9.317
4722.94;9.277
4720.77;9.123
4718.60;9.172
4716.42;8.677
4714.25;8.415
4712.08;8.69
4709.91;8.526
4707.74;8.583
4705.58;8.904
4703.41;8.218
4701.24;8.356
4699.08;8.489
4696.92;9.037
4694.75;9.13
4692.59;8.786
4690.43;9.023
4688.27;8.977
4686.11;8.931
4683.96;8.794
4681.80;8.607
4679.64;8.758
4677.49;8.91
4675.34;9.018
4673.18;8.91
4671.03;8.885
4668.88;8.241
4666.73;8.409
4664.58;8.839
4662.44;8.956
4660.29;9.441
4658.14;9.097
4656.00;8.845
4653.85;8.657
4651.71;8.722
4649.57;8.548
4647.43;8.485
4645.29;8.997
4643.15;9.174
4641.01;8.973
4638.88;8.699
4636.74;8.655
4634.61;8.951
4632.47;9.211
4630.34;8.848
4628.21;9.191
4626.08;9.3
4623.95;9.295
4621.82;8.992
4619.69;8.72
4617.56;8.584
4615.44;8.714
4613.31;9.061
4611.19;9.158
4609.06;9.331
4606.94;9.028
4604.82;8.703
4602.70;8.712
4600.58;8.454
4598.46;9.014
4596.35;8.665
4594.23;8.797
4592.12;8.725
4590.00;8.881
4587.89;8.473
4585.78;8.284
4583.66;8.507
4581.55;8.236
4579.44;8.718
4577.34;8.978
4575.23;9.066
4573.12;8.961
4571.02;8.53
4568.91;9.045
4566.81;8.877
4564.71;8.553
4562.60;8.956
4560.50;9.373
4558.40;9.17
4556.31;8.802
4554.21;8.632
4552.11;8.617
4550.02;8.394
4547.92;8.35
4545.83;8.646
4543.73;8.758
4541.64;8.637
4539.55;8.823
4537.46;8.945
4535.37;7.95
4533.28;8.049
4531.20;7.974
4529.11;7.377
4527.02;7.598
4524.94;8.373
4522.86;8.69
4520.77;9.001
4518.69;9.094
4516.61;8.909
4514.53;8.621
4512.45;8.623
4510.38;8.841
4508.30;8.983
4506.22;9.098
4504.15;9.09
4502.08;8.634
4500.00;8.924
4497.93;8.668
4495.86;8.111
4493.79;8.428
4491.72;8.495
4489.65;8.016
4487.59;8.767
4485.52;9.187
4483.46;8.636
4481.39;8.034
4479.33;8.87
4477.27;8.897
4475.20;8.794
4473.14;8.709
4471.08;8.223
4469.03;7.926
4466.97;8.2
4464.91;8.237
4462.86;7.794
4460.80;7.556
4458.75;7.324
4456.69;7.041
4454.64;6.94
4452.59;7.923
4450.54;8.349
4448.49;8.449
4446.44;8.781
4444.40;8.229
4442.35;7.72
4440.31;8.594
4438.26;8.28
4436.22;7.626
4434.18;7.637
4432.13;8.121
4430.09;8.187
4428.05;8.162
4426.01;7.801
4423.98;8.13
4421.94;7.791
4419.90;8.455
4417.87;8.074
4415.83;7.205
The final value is 2.21 angstrom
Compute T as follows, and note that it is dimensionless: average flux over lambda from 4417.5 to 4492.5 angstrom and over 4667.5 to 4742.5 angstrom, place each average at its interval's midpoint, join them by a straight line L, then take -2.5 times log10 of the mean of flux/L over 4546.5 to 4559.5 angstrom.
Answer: -0.03 mag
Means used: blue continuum 8.16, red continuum 8.82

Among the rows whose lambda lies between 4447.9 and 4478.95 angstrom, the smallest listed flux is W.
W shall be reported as 6.94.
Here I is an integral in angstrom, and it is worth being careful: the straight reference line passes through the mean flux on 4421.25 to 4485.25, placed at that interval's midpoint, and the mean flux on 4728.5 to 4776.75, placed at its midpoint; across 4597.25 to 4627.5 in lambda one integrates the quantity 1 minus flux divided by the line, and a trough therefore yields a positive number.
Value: -1.37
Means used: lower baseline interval 8.11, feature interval 8.94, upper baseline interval 8.93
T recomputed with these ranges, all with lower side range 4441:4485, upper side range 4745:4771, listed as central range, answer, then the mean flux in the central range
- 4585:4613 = -0.04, 8.8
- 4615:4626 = -0.04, 8.91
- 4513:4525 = -0.07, 8.81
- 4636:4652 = -0.02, 8.79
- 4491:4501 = -0.04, 8.53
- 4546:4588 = -0.04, 8.73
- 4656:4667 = -0.04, 8.98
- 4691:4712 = 0.01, 8.68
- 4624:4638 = -0.06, 9.04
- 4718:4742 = -0.02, 8.98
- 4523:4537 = 0.04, 7.98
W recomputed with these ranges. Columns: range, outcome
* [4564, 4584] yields 8.236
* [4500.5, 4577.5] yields 7.377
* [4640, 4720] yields 8.218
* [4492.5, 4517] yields 8.111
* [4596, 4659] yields 8.454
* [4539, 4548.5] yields 8.35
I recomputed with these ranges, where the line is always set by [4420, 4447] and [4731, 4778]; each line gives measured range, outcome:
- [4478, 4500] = -0.8 angstrom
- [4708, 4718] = 0.3 angstrom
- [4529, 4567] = -0.9 angstrom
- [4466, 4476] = -0.2 angstrom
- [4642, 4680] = -0.6 angstrom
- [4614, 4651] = -1.2 angstrom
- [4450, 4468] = 1.0 angstrom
